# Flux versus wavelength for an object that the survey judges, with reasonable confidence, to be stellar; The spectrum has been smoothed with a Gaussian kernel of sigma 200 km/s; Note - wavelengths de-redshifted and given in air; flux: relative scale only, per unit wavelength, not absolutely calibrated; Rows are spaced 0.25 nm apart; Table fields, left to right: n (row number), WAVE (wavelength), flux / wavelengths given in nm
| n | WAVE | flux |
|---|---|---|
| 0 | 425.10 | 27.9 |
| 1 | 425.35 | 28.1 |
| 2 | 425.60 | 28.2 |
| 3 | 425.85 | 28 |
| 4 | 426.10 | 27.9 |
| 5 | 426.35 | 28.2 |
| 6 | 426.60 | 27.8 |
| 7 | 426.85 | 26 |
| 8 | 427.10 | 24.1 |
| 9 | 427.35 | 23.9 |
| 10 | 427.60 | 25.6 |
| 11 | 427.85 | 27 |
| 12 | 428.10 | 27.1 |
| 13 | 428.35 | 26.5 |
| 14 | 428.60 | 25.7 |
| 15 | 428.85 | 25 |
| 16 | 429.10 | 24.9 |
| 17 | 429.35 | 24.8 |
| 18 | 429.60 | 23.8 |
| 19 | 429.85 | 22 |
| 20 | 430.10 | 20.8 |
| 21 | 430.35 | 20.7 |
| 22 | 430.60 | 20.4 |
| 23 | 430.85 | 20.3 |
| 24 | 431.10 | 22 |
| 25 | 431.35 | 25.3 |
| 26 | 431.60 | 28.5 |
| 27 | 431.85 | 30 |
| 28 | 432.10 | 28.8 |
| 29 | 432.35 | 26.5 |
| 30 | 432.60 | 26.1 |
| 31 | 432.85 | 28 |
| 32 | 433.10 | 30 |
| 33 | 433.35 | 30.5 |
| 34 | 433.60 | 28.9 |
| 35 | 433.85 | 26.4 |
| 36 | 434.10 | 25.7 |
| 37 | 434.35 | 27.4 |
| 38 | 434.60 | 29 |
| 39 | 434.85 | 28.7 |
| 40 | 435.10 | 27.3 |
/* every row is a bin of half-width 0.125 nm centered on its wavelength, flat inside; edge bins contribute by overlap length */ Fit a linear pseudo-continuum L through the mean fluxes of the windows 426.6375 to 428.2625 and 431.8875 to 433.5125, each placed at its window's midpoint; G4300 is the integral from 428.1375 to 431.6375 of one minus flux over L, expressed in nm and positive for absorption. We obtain 0.44 nm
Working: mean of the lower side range 25.8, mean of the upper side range 28.4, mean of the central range 23.6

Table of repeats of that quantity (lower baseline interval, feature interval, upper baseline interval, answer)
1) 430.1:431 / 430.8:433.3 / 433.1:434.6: -0.299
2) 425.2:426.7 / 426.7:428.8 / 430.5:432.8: 0.114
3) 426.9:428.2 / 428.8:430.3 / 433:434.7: 0.173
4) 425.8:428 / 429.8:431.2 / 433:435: 0.328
